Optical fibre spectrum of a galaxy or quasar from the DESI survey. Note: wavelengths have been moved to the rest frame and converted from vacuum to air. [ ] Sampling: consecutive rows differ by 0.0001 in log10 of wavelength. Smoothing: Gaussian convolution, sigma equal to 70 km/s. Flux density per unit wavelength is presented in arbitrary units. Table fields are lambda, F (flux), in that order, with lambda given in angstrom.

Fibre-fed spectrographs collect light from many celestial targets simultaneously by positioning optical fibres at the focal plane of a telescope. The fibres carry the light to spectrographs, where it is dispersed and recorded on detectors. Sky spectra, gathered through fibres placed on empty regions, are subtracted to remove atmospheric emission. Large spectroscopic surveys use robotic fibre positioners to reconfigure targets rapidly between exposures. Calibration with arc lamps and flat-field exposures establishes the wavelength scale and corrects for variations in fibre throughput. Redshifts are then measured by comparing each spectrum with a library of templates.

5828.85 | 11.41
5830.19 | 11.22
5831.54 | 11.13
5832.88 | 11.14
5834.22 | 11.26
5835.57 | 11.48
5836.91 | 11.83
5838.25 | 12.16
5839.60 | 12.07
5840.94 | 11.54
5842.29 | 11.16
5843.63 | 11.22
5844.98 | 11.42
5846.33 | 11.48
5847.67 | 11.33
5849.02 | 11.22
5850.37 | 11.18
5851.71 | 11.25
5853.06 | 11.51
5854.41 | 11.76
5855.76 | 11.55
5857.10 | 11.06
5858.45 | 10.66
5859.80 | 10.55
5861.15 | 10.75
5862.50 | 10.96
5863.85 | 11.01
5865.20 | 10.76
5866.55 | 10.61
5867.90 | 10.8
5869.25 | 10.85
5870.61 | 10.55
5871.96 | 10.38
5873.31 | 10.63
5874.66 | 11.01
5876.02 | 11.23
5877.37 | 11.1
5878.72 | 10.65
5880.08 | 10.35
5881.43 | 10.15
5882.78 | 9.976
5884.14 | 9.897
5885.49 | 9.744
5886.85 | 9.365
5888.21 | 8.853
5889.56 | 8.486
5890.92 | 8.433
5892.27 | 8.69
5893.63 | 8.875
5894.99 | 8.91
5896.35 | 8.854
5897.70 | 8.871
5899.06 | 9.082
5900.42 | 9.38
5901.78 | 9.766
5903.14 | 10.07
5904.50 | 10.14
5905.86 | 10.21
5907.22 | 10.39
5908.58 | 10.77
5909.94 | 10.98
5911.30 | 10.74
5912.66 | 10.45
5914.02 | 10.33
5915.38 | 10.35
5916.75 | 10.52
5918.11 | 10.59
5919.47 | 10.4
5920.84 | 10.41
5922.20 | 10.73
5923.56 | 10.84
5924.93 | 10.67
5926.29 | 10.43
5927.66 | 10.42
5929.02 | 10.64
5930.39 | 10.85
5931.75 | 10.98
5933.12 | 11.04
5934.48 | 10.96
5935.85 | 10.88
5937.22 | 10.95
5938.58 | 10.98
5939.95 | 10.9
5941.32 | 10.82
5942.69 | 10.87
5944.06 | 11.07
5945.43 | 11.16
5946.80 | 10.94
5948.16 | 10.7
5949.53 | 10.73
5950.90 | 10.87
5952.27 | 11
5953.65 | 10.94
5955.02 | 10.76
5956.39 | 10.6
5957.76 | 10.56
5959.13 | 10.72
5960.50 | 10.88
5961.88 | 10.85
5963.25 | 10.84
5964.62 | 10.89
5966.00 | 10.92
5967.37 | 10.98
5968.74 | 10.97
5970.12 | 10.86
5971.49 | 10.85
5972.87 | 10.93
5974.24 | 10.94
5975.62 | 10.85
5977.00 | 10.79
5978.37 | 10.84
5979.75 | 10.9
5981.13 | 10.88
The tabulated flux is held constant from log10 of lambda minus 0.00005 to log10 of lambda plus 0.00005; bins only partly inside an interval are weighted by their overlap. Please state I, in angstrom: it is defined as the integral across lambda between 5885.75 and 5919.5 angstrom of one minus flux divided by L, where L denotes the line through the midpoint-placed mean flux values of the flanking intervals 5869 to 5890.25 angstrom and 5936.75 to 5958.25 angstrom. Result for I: 2.2 angstrom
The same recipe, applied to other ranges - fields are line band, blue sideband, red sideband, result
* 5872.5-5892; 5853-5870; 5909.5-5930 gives 1.5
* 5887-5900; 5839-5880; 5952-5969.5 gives 2.6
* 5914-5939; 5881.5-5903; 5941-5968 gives -1.4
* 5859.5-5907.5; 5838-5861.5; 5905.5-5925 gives 4.1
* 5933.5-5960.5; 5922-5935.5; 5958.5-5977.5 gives -0.1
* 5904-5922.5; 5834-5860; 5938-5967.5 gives 0.9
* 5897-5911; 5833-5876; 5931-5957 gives 1.3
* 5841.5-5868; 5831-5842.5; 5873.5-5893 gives -0.5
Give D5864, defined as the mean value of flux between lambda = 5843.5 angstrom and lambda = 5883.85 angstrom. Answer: 10.9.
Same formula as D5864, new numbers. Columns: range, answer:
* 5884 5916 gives 9.65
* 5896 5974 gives 10.6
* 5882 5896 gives 9.12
